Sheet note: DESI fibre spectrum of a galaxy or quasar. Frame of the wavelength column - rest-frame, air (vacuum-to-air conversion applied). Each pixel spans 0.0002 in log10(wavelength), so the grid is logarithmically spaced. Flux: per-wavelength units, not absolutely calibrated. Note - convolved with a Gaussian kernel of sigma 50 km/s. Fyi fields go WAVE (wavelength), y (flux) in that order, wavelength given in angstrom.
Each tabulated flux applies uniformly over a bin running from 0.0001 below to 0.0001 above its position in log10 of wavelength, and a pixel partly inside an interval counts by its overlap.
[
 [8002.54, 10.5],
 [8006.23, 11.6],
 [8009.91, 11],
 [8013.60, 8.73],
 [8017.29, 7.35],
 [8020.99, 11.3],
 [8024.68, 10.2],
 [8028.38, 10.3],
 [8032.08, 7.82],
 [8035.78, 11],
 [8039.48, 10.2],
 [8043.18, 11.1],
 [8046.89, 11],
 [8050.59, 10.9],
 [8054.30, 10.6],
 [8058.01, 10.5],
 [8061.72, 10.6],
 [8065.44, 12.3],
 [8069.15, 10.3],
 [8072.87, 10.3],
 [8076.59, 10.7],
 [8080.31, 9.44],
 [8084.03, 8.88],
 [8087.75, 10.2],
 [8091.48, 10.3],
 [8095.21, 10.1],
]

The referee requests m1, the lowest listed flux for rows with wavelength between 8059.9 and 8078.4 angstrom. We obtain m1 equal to 10.3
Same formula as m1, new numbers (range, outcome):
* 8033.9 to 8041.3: 10.2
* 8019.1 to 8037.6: 7.82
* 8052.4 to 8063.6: 10.5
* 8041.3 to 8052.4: 10.9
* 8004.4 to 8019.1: 7.35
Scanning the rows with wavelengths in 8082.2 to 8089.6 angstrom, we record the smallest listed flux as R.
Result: 8.88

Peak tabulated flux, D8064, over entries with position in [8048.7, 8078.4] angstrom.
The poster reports 12.3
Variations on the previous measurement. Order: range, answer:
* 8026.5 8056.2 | 11.1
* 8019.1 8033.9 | 11.3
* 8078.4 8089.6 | 10.2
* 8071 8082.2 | 10.7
